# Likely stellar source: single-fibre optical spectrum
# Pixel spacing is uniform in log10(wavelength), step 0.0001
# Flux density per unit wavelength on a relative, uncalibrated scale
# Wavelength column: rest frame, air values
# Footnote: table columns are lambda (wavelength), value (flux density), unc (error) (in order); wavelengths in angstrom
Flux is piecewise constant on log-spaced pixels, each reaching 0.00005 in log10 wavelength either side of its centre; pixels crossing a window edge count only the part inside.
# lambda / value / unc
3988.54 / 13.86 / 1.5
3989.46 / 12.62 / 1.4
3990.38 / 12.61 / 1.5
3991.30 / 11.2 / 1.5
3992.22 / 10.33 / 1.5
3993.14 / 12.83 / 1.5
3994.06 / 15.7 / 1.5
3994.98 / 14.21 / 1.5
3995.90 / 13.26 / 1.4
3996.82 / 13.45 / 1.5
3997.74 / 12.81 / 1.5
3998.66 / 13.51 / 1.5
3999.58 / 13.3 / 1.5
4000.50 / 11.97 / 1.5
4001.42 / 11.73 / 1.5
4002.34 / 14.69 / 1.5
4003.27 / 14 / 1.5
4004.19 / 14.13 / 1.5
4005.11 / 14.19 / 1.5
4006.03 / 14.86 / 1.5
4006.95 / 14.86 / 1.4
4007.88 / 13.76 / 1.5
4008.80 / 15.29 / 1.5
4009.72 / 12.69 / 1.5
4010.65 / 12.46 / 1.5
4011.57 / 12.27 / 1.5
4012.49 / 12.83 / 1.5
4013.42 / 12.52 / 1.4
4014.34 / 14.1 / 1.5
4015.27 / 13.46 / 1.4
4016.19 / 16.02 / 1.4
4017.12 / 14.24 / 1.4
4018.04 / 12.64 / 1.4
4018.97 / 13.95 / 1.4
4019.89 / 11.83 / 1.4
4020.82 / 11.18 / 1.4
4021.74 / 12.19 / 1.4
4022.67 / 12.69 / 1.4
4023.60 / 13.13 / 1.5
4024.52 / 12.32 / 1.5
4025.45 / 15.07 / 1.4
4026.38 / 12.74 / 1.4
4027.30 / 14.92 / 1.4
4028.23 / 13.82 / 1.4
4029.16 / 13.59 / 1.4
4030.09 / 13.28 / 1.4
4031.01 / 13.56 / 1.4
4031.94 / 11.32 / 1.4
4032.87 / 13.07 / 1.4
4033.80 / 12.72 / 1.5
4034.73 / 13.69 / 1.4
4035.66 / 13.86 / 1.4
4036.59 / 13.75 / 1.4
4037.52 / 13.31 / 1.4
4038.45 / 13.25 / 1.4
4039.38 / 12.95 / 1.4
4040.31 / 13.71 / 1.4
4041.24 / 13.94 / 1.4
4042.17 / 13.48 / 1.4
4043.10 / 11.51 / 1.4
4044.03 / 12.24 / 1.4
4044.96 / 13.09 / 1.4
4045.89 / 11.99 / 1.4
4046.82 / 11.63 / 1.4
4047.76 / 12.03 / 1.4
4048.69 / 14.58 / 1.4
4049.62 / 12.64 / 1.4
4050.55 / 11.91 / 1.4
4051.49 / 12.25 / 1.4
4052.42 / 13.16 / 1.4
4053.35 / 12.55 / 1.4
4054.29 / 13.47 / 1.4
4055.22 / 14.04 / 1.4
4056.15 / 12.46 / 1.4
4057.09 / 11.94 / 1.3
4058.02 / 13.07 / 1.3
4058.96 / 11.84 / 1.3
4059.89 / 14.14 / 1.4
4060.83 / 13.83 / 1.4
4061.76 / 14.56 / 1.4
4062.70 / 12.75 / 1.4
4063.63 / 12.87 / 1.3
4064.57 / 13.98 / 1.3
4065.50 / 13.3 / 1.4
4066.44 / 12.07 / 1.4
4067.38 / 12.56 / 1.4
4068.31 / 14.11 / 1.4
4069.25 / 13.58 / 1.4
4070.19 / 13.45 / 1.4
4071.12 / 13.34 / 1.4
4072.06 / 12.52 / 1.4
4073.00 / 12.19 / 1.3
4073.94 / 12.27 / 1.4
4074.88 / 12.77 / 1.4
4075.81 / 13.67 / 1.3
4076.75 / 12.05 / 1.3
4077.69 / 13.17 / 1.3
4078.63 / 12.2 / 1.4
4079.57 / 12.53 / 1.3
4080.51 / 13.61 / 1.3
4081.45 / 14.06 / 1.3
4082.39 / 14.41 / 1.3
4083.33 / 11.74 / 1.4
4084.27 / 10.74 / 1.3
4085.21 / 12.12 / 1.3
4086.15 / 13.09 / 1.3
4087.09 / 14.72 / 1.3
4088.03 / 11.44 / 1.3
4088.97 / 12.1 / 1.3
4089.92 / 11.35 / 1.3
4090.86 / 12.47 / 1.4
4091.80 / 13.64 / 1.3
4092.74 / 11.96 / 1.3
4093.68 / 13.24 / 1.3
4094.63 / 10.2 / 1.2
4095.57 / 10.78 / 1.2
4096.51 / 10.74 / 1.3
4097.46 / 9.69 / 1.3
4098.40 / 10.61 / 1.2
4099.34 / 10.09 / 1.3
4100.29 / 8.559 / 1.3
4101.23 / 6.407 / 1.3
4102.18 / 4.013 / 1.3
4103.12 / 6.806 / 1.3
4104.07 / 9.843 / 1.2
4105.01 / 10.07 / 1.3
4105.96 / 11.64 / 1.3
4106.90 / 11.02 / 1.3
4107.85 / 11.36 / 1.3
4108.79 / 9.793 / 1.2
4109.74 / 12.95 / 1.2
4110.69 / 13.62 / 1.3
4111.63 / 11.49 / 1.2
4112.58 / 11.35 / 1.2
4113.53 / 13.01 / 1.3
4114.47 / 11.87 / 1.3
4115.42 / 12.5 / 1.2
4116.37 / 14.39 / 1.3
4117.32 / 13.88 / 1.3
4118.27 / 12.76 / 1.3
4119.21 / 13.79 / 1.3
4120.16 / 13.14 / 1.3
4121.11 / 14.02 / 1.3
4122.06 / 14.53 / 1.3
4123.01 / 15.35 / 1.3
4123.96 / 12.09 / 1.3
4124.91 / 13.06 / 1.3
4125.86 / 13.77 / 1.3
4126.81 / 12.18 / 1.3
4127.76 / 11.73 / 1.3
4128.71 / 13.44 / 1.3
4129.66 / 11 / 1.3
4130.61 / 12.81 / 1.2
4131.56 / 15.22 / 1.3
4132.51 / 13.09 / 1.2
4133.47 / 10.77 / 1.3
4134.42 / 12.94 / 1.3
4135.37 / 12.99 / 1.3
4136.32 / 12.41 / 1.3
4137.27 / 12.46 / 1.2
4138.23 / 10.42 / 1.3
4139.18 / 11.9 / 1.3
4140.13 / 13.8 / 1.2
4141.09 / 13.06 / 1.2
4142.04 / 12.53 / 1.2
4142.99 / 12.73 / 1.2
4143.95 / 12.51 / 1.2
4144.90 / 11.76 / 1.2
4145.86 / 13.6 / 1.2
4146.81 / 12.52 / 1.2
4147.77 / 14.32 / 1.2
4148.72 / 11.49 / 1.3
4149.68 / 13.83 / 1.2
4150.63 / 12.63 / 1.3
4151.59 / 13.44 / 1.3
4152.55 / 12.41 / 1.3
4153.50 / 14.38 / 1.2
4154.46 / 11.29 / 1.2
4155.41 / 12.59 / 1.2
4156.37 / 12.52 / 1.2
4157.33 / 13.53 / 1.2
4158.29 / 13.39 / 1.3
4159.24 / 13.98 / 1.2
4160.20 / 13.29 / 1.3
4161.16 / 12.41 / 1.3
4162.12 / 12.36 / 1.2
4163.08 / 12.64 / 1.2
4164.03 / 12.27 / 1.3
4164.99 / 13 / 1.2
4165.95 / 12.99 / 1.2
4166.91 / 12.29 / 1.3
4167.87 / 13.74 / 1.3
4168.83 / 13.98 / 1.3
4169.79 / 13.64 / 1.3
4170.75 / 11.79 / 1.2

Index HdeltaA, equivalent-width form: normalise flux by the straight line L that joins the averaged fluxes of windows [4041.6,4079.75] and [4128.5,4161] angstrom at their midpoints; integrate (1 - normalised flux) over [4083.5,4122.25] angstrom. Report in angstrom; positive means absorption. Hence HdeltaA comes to 4.1 angstrom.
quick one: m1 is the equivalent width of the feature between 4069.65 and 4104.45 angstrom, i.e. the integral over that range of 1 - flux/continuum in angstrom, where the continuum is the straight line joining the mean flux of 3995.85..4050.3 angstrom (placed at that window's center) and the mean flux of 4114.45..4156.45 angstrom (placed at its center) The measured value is 3.9 angstrom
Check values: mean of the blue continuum 13.3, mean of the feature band 11.6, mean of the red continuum 12.9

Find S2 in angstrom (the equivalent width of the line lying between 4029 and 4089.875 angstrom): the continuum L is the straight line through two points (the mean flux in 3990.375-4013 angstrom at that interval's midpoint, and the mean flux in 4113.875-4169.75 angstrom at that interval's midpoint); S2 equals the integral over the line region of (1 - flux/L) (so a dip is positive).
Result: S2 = 1.06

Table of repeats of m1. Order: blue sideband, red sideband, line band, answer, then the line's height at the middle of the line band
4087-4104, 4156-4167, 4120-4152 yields -2.54 angstrom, 11.9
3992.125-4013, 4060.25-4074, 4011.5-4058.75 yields 1.00 angstrom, 13.3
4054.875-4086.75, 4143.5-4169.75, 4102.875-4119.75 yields 1.43 angstrom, 13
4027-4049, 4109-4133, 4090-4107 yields 3.85 angstrom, 13.1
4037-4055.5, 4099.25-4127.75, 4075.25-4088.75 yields -0.63 angstrom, 12.2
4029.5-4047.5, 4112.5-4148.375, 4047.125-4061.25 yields 0.04 angstrom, 12.9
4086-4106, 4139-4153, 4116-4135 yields -2.07 angstrom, 11.9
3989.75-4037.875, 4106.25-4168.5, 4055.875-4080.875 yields 0.14 angstrom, 13.1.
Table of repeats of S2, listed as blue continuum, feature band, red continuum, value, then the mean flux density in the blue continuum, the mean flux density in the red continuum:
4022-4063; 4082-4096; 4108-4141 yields 0.7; 13.1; 12.8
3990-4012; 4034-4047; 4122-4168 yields 0.1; 13.3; 12.8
